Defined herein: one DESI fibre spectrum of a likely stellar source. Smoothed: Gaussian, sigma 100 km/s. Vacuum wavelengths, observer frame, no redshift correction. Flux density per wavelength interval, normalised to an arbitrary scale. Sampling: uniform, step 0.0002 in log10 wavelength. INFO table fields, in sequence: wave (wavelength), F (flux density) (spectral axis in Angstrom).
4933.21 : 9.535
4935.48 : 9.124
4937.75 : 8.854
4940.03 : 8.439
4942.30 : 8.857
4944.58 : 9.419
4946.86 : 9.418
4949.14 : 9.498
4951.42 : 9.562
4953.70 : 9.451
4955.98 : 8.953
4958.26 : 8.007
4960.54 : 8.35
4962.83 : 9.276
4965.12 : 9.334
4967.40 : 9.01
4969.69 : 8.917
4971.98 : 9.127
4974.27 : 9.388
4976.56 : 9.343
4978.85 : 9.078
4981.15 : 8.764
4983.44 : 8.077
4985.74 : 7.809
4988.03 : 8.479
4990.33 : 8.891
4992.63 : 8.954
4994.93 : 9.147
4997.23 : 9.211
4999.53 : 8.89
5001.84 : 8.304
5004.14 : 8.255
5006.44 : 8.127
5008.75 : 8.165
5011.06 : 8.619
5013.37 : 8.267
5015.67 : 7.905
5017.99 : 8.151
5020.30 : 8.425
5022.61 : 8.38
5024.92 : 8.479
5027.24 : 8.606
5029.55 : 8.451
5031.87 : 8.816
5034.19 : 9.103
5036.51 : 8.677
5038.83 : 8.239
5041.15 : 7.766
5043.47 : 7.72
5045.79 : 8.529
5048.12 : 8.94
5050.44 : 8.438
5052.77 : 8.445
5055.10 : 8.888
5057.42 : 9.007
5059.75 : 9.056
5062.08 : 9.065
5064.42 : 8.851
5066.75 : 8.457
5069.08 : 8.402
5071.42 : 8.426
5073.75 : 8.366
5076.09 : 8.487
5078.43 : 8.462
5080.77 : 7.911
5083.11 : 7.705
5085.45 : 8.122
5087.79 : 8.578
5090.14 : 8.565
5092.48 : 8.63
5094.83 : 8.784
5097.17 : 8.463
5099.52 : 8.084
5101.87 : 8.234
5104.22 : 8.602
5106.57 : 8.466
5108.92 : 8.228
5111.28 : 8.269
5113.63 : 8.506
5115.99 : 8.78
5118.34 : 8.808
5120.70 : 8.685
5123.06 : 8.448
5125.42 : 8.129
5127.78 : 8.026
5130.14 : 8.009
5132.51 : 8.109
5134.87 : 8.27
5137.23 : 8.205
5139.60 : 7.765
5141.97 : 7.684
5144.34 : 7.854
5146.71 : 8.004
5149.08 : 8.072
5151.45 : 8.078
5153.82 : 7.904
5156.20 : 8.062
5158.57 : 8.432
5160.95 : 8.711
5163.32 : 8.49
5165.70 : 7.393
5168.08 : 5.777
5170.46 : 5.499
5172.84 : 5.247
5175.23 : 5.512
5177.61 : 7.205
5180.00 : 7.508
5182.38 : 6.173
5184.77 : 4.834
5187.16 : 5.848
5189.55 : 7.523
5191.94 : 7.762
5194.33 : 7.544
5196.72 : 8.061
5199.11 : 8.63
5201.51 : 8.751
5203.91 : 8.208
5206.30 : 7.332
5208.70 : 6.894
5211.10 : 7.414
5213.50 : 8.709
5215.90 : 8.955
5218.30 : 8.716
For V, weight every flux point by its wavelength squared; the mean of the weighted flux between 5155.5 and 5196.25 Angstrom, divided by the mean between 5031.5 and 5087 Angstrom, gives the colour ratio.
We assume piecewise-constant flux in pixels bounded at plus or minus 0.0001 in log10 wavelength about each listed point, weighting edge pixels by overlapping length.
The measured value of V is 0.85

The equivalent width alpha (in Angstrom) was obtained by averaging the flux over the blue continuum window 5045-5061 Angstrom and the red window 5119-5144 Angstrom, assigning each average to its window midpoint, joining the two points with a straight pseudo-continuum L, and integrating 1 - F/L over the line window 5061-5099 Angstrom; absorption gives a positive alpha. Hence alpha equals 0.45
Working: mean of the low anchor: 8.77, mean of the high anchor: 8.14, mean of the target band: 8.45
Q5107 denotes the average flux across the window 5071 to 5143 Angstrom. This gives 8.32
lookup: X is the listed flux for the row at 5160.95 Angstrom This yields 8.711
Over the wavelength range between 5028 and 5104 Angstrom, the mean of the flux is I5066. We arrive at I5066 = 8.49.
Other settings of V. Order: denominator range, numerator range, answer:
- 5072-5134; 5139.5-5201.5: 0.90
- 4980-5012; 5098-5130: 1.03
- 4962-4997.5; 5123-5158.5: 0.96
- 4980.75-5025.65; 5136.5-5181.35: 0.93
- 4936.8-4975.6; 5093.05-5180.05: 0.94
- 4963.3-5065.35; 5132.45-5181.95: 0.92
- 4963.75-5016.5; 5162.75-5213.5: 0.88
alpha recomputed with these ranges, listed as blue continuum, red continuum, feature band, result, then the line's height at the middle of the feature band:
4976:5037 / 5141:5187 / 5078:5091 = -0.6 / 7.86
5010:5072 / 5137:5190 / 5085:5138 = -4.4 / 7.75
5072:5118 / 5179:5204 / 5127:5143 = -0.1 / 7.94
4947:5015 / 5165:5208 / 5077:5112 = -2.6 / 7.77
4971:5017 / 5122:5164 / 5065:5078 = -0.1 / 8.37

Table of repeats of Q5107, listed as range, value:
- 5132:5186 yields 7.33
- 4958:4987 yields 8.83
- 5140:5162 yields 8.07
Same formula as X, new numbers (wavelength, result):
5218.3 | 8.716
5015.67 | 7.905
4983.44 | 8.077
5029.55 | 8.451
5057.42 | 9.007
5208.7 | 6.894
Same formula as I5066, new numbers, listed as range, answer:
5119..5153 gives 8.1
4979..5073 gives 8.53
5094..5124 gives 8.49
